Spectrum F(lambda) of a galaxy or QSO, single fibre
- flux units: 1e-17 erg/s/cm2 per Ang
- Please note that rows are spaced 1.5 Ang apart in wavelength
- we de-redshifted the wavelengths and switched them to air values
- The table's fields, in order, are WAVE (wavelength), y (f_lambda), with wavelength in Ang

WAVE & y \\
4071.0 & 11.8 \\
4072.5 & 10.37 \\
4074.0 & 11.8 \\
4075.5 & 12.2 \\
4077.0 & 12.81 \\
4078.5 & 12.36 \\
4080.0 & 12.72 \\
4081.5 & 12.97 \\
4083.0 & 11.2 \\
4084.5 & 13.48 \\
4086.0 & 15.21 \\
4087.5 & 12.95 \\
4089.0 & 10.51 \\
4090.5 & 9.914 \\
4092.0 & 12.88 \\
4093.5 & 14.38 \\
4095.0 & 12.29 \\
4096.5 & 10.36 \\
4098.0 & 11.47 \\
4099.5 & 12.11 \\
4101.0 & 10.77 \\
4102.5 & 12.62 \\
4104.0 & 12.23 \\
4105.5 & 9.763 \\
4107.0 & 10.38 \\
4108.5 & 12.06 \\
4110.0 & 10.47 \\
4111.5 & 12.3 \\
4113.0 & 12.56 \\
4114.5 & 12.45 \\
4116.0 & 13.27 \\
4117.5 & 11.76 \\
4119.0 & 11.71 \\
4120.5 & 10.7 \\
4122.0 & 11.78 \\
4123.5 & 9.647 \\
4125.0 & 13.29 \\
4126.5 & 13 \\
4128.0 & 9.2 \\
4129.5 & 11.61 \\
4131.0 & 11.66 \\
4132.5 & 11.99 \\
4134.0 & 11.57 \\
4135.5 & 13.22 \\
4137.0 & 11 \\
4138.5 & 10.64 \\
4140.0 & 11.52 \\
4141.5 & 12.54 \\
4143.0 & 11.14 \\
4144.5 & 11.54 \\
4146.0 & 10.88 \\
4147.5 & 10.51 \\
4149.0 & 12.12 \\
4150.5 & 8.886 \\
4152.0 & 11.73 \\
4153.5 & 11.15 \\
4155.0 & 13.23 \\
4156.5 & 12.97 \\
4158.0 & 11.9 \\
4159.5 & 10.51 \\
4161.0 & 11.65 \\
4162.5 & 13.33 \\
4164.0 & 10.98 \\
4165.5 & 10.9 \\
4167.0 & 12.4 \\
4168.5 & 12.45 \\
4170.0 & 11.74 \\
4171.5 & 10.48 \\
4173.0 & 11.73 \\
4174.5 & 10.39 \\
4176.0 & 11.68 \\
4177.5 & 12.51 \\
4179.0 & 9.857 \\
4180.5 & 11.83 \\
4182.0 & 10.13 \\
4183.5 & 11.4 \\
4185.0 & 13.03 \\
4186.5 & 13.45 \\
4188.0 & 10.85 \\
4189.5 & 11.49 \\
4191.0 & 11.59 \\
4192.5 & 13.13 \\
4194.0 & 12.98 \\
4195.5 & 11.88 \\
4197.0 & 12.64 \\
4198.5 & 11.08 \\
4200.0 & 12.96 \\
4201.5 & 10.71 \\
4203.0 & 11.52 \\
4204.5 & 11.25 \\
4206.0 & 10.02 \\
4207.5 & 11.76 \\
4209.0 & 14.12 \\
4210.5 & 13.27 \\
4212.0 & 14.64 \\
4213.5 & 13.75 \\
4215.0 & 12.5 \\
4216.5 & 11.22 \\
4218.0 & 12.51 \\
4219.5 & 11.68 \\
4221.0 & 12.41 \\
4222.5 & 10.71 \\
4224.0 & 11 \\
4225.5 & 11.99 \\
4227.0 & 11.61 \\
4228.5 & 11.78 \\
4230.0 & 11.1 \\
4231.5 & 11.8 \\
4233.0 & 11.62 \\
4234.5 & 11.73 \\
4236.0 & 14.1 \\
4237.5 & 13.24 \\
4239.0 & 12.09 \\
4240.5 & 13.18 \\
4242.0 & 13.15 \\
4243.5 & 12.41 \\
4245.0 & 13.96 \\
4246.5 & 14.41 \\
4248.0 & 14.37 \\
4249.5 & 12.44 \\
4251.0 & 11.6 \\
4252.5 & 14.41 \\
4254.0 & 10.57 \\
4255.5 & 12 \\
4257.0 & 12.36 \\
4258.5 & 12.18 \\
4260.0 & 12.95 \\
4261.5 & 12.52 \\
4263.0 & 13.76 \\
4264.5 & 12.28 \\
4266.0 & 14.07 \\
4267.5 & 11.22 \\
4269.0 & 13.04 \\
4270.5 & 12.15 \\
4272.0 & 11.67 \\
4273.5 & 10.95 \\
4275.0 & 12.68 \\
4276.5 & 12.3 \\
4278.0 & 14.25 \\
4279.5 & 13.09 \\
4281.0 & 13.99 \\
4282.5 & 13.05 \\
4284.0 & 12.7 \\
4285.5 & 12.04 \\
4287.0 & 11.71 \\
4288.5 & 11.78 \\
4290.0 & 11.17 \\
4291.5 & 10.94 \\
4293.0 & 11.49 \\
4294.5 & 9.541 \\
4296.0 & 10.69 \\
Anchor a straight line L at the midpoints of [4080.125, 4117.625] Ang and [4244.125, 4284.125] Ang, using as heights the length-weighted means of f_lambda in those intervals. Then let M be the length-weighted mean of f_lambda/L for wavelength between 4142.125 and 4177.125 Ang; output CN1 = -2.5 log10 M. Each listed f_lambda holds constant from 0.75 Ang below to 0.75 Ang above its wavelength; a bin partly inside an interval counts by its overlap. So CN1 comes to 0.07 mag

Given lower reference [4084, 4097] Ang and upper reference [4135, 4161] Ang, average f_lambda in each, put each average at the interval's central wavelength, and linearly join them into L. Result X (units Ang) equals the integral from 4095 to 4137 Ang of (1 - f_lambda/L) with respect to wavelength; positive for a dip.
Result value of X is 1.4 Ang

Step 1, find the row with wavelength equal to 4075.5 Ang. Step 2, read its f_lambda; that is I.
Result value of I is 12.2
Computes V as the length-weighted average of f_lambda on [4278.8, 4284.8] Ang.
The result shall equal 13.2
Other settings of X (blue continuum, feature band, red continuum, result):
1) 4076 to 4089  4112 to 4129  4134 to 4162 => 0.4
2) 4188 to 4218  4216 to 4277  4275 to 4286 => 1.5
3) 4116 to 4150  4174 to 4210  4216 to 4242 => 0.2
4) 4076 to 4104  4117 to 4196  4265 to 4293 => 4.5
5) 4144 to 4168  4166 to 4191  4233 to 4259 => 0.6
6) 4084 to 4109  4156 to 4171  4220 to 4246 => 0.3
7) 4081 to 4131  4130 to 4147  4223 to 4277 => 0.6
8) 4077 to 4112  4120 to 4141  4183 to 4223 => 0.9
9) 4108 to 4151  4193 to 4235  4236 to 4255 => 2.0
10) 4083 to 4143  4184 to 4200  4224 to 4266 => 0.0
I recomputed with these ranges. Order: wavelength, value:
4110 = 10.47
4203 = 11.52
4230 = 11.1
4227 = 11.61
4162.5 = 13.33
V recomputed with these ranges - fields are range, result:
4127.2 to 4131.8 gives 10.9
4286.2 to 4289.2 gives 11.7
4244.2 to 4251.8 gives 13.4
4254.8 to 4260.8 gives 12.4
